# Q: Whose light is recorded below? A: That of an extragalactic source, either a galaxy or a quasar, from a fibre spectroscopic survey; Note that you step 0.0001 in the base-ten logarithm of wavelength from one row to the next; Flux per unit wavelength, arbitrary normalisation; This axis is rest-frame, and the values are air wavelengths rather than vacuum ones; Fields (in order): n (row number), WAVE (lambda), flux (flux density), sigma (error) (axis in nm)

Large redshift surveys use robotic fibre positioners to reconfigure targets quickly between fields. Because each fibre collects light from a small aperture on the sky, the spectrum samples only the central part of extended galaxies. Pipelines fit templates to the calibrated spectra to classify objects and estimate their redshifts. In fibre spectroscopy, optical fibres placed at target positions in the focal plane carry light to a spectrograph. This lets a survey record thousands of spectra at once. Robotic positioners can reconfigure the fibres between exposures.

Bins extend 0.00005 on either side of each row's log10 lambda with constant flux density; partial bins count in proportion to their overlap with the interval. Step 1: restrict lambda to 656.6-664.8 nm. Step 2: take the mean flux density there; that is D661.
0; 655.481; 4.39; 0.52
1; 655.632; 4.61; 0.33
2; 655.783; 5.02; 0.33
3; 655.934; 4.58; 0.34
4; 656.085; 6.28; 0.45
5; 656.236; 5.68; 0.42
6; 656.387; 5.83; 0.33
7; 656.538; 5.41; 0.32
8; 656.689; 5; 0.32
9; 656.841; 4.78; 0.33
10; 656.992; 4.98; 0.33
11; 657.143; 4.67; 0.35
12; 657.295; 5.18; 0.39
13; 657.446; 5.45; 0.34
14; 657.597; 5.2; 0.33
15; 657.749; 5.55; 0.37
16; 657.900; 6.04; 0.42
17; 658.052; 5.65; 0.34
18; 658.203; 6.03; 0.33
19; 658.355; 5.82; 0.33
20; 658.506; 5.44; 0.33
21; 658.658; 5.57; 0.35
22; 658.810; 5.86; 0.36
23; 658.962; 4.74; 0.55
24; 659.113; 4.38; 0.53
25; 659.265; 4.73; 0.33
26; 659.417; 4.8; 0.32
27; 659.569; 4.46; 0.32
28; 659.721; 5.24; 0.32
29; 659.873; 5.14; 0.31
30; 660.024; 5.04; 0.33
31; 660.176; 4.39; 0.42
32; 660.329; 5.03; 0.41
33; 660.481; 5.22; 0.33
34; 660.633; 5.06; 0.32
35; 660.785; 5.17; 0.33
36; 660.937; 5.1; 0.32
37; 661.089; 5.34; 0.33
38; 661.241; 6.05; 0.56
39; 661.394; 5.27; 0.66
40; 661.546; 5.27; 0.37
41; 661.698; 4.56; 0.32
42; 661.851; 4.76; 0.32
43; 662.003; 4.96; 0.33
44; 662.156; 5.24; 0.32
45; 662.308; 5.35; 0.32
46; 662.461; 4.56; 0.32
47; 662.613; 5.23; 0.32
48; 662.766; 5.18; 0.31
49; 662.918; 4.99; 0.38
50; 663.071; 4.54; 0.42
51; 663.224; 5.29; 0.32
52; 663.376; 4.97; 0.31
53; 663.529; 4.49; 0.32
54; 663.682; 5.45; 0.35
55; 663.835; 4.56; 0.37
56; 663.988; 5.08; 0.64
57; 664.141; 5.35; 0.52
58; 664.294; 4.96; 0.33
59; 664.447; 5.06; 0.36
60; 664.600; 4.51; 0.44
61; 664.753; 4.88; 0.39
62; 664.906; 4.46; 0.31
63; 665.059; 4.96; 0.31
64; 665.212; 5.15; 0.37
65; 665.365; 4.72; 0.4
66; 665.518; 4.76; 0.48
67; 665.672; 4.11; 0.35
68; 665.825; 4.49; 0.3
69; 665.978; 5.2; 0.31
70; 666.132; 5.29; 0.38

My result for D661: 5.1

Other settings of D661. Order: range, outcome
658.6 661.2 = 5.03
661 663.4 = 5.1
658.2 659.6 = 5.16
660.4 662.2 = 5.17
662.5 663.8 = 4.99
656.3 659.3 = 5.32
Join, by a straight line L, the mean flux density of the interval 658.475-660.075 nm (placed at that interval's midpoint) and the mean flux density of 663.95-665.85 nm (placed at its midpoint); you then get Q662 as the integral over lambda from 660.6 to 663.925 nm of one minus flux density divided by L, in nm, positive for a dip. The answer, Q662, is -0.10 nm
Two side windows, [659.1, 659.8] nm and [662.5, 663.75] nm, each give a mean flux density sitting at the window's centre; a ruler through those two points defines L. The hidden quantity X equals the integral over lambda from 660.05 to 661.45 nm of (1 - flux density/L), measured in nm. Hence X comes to -0.097 nm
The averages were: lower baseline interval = 4.75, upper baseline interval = 5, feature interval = 5.17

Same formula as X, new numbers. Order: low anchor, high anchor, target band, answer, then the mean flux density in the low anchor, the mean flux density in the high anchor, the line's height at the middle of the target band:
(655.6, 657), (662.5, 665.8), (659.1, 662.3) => 0.01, 5.25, 4.88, 5.04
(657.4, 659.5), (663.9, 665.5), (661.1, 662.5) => 0.00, 5.37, 4.91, 5.12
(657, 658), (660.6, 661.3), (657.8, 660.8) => 0.08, 5.33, 5.35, 5.34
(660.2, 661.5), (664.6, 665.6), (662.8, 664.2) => 0.00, 5.24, 4.79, 4.96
